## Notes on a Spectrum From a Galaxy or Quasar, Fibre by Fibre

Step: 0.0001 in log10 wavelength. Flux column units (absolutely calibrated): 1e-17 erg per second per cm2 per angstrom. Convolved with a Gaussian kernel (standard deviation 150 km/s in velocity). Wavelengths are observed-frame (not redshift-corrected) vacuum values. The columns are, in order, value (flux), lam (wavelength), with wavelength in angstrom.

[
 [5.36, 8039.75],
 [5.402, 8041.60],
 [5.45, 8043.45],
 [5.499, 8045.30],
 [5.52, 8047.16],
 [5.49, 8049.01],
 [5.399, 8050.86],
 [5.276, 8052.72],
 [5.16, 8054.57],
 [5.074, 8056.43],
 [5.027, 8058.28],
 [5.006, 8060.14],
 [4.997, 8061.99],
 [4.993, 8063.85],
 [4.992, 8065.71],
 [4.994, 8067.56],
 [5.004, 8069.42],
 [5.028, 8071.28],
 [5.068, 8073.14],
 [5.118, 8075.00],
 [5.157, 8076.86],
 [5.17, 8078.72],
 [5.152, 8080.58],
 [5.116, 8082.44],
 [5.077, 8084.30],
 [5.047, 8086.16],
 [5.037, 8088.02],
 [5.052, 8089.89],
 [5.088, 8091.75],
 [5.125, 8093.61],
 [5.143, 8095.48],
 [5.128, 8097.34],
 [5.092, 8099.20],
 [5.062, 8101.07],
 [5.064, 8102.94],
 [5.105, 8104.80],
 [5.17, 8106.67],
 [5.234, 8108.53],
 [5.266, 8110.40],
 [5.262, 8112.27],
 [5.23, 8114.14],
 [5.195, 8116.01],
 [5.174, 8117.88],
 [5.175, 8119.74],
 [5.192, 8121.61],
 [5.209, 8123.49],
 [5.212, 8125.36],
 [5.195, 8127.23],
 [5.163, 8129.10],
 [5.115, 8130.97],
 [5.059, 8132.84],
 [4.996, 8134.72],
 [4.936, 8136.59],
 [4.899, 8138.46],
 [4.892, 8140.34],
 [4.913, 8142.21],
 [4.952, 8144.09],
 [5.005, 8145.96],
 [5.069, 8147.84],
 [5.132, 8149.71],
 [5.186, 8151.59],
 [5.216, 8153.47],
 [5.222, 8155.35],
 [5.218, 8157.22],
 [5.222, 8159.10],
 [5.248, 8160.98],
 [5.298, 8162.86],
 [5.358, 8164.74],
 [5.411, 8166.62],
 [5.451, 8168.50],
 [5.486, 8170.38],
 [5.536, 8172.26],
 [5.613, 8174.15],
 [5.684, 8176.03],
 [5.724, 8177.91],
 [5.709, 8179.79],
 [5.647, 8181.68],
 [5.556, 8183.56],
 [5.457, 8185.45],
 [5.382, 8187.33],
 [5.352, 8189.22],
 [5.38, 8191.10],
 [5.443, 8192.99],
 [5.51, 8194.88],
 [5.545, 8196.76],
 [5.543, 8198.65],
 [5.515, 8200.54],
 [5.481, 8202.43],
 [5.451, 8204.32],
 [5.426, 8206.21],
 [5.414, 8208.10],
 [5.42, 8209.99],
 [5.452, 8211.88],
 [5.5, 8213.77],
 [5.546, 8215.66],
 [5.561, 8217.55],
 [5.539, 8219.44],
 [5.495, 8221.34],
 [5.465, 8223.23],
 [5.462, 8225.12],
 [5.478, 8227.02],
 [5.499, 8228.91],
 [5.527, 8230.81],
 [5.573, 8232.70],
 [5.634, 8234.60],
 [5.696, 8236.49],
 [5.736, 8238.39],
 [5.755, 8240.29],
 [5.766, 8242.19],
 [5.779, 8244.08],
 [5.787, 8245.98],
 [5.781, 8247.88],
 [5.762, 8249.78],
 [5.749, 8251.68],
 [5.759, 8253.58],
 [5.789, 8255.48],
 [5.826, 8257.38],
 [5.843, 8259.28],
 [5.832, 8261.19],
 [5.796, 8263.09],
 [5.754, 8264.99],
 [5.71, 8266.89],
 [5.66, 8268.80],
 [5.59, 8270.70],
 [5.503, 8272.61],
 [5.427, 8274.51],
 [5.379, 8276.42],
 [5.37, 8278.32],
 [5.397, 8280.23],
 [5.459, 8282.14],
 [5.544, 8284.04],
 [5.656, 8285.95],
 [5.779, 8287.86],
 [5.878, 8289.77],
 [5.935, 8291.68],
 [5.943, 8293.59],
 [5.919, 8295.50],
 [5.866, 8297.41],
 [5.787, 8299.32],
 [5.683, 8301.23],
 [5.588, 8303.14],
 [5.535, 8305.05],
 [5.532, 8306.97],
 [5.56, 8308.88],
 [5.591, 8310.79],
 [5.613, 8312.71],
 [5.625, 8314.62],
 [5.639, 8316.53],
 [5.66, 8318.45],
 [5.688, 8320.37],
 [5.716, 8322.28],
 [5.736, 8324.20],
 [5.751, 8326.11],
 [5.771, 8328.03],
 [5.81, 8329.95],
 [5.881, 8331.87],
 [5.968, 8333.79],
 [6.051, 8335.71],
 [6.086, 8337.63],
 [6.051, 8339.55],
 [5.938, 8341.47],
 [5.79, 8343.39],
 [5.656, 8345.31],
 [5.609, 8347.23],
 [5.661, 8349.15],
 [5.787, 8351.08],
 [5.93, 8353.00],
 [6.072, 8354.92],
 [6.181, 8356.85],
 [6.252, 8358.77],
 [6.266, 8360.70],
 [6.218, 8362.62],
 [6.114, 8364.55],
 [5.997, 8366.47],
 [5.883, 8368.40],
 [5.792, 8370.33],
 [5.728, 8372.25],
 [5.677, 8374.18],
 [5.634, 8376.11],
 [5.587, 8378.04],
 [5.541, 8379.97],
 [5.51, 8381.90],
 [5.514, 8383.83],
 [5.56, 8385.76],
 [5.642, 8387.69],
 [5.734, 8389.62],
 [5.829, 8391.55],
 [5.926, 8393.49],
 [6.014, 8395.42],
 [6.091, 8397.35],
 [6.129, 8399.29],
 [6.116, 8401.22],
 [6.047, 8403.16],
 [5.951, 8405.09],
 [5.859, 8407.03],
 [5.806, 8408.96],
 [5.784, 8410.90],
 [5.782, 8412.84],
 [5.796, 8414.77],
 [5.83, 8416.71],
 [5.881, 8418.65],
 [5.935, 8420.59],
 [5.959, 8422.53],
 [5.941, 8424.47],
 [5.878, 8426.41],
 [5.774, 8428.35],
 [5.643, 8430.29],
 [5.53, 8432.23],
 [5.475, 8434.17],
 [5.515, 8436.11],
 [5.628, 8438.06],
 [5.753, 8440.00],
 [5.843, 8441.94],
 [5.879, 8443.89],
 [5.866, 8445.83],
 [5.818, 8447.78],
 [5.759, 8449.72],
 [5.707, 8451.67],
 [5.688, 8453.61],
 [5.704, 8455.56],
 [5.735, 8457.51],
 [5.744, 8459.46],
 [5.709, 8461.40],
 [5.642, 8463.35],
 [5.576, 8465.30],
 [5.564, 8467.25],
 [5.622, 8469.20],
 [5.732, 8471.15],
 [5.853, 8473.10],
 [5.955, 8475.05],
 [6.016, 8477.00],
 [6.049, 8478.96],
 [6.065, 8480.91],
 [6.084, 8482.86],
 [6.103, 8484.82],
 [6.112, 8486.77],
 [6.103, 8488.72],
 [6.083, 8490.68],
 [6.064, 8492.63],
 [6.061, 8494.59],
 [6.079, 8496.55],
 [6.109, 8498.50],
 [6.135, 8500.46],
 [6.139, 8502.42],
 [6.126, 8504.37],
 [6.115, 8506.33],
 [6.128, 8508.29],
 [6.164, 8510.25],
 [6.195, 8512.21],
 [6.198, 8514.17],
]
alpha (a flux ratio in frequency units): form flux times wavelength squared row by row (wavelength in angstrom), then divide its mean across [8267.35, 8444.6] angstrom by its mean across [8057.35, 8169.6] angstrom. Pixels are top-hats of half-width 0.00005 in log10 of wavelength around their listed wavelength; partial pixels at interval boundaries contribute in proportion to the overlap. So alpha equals 1.20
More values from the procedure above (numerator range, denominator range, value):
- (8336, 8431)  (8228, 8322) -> 1.06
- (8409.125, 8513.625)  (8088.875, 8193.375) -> 1.21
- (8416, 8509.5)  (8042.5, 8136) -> 1.25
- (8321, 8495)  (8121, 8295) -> 1.12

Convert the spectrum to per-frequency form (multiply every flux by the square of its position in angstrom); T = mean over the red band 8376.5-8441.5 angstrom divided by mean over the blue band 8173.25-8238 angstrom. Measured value 1.1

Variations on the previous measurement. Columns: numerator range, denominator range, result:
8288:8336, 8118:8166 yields 1.17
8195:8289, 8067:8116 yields 1.14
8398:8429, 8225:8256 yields 1.08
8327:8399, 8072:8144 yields 1.22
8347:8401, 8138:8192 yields 1.16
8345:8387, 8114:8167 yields 1.20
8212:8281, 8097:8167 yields 1.13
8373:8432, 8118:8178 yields 1.19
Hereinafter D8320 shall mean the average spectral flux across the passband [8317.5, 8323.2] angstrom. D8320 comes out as 5.69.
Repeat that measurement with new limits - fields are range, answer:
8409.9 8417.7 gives 5.8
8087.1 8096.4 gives 5.09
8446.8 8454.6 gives 5.74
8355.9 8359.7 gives 6.22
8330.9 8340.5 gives 6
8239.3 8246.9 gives 5.77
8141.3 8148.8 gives 4.99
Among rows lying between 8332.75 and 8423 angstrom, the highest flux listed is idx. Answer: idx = 6.266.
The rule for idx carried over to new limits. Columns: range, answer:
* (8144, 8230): 5.724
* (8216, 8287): 5.843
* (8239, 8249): 5.787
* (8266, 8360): 6.252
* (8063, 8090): 5.17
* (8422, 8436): 5.959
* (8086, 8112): 5.266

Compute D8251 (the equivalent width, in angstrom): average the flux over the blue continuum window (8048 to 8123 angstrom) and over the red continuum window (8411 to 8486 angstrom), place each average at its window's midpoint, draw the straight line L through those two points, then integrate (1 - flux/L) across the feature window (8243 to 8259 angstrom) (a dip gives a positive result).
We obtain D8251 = -1.0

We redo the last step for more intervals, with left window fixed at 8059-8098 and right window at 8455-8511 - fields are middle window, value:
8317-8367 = -2.3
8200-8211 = -0.2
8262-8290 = -0.4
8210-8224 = -0.3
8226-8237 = -0.3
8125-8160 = 0.9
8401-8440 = 0.1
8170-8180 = -0.7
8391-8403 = -0.5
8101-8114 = -0.1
